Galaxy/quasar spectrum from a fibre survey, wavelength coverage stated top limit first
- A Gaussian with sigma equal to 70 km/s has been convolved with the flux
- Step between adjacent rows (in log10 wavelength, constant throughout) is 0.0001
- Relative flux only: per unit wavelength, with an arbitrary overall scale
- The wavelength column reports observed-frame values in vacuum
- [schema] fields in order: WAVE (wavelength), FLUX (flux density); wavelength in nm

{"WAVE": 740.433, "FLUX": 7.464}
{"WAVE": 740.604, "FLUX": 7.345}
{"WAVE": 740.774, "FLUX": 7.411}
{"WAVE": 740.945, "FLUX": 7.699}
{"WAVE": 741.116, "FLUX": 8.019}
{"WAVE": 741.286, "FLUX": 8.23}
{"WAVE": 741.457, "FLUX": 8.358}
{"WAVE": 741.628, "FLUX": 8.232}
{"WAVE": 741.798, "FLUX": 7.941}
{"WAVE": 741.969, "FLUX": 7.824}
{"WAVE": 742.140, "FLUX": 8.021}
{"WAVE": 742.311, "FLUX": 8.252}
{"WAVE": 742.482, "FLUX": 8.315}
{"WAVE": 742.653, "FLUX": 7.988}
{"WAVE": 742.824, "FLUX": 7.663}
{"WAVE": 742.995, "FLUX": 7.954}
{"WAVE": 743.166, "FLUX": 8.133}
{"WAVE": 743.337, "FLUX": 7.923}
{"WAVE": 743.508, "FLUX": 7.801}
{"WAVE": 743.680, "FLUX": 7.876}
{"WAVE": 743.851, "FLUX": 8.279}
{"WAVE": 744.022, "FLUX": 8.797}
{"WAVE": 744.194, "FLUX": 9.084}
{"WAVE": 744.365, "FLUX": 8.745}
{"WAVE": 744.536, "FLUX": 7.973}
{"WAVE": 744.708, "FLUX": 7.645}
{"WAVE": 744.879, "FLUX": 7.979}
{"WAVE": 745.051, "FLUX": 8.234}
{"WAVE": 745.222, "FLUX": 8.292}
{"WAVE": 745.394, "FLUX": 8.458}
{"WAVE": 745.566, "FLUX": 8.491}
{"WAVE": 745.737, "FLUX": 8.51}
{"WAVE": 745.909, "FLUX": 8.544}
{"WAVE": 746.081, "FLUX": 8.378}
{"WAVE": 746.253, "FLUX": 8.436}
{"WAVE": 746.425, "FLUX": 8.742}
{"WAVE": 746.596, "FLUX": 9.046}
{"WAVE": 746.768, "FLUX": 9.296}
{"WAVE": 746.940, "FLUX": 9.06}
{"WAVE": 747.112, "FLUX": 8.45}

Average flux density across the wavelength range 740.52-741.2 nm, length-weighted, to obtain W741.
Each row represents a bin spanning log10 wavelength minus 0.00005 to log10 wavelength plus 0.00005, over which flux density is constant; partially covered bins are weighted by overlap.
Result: 7.62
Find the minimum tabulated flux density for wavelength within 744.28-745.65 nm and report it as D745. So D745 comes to 7.645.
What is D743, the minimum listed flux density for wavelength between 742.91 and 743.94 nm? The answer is 7.801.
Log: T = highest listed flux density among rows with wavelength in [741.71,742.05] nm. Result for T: 7.941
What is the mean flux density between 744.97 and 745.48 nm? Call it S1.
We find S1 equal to 8.33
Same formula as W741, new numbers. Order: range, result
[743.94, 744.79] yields 8.45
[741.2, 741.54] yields 8.3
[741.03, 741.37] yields 8.13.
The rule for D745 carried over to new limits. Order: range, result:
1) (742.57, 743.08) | 7.663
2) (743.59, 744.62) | 7.876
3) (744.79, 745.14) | 7.979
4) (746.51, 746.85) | 9.046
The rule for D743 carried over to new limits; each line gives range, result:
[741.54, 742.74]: 7.824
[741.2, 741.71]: 8.23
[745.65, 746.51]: 8.378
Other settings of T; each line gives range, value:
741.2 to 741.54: 8.358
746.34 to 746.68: 9.046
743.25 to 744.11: 8.797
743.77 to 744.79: 9.084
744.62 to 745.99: 8.544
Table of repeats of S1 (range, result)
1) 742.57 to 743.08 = 7.87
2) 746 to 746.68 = 8.66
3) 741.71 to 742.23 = 7.94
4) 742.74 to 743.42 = 7.92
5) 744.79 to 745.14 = 8.12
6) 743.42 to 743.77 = 7.84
